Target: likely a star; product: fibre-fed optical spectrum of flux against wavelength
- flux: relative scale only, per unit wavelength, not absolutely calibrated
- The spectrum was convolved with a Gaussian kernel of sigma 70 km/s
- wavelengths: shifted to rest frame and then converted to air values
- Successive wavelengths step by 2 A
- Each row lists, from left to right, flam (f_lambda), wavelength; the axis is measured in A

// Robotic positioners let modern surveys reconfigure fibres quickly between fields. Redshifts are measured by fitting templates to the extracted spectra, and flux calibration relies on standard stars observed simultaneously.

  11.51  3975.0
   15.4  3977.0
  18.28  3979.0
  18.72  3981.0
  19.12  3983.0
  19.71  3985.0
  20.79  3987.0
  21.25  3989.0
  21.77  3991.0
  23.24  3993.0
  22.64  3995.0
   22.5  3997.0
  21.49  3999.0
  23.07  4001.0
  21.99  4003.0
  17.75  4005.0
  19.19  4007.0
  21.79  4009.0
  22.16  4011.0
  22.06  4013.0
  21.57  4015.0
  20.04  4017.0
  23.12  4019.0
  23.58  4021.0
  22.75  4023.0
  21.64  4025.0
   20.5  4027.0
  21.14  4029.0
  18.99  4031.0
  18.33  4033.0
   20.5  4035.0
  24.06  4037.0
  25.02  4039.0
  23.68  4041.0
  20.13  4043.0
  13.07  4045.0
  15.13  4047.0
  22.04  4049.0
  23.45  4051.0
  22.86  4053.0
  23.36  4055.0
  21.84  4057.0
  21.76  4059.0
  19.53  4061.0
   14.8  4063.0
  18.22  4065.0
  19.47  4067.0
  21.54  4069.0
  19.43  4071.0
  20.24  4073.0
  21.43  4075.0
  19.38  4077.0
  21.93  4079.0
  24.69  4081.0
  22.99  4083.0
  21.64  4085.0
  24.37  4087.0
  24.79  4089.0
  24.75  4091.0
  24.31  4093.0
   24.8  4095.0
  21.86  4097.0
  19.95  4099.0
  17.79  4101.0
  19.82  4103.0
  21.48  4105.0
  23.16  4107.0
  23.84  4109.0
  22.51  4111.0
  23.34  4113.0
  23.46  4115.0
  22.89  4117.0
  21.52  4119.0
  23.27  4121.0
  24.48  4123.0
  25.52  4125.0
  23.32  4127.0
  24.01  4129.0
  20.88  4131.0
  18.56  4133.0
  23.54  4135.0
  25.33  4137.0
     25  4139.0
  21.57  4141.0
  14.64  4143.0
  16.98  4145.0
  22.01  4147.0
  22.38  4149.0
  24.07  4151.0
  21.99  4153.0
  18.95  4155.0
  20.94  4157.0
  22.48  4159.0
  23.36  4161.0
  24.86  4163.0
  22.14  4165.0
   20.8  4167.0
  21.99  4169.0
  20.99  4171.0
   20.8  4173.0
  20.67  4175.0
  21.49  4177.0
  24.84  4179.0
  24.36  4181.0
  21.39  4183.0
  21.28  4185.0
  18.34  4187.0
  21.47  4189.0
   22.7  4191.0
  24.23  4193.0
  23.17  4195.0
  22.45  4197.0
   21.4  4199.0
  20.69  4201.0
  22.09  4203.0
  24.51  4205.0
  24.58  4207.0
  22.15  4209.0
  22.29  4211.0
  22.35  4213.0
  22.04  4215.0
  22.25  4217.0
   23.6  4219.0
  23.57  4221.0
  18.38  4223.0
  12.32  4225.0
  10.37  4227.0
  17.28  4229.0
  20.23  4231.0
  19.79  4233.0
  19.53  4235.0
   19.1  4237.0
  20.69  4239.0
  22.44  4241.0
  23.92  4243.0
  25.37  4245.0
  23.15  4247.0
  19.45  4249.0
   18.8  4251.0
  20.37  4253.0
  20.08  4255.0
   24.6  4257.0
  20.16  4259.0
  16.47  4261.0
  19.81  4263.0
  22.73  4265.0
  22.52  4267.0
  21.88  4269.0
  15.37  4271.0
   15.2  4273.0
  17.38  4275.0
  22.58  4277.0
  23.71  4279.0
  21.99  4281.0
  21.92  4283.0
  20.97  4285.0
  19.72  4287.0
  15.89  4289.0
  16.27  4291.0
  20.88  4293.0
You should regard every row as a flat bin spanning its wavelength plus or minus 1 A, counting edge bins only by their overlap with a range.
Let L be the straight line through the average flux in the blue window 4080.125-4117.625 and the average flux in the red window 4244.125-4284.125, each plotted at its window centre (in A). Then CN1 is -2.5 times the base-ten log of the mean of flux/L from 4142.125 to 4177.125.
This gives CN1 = 0.039 mag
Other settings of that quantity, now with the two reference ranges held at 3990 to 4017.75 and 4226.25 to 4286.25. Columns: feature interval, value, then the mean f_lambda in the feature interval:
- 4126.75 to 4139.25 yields -0.09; 22.8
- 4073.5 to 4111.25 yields -0.06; 22.4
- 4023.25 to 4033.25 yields 0.05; 20.5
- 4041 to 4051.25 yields 0.13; 18.9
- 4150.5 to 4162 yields -0.06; 21.9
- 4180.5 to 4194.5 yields -0.07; 21.9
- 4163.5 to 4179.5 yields -0.05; 21.7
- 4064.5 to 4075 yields 0.06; 20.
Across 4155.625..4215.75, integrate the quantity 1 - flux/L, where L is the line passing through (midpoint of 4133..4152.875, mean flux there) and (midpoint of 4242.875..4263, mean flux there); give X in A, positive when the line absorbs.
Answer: -2.4 A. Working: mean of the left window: 21.6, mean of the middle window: 22.2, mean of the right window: 21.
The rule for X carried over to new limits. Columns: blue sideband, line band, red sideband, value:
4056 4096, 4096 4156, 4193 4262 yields -1.58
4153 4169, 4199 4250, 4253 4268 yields 0.88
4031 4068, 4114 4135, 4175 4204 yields -1.52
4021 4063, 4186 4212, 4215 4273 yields -2.61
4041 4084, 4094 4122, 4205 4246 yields -2.21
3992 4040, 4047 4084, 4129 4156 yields 1.06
